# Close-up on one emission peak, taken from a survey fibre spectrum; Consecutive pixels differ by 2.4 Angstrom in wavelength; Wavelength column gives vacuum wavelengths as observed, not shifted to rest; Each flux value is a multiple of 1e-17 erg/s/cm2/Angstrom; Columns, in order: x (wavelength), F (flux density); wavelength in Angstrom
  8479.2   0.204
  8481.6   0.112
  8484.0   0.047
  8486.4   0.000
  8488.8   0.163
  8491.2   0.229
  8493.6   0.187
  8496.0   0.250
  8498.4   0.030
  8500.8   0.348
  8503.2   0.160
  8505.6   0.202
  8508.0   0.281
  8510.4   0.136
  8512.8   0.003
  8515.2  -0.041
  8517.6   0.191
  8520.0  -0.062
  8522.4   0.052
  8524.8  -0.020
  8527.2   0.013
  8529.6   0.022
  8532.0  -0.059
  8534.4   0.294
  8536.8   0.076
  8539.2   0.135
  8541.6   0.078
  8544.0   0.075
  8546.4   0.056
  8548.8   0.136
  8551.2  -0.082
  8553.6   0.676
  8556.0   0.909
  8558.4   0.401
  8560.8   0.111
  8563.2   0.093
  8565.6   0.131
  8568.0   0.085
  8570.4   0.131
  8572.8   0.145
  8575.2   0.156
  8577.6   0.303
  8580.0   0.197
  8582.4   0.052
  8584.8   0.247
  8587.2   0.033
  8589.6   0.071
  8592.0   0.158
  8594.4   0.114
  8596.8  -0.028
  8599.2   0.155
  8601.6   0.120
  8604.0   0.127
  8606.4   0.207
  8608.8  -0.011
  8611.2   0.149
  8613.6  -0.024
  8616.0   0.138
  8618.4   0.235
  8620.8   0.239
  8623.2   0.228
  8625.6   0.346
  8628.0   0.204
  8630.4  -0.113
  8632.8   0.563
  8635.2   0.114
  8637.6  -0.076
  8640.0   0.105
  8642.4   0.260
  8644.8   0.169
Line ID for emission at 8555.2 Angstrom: H-beta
